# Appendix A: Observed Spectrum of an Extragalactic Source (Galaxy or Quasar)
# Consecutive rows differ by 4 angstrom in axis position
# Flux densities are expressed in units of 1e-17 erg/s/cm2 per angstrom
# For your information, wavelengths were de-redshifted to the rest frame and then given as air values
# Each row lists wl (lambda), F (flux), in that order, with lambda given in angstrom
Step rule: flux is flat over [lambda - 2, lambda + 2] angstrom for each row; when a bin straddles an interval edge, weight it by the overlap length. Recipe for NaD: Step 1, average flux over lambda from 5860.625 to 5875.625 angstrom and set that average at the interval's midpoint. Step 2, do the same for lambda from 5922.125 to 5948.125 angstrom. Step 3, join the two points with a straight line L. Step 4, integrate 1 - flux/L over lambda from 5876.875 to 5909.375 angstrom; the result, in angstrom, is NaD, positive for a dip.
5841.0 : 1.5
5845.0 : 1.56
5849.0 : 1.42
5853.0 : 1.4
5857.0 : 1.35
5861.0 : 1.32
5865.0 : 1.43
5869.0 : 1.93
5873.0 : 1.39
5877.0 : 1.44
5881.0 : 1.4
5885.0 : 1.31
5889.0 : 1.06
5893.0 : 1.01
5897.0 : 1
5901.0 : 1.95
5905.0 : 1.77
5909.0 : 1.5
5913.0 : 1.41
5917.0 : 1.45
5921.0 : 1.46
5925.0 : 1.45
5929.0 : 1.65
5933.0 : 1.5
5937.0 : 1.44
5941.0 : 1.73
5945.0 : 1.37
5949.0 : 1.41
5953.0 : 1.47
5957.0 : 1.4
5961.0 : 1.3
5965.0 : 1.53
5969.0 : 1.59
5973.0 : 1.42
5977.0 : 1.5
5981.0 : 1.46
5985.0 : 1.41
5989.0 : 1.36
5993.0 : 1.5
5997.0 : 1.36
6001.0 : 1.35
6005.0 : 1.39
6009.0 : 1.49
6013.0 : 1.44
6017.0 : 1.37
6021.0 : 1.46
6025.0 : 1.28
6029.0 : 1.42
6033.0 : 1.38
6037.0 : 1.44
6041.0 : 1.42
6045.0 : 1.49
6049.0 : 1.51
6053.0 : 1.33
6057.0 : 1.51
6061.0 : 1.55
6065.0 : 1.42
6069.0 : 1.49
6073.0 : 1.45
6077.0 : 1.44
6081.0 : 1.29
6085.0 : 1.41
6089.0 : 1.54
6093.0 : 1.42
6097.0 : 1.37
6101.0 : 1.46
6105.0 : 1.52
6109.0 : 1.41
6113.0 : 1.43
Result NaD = 3.3 angstrom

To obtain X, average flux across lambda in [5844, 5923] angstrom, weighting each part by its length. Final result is 1.43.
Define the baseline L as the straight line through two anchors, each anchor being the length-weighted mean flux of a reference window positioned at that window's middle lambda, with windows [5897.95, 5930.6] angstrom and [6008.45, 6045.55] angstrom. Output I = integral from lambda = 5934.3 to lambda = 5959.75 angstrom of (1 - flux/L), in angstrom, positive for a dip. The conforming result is 0.9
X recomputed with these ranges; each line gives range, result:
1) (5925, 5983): 1.48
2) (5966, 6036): 1.42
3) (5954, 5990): 1.44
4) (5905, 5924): 1.49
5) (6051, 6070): 1.46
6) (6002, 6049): 1.42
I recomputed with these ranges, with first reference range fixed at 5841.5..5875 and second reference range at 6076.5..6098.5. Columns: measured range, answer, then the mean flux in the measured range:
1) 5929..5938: -0.4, 1.51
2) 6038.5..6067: -0.8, 1.46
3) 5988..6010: 0.4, 1.41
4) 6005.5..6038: 0.5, 1.41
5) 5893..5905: 0.1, 1.45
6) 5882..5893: 2.2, 1.17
